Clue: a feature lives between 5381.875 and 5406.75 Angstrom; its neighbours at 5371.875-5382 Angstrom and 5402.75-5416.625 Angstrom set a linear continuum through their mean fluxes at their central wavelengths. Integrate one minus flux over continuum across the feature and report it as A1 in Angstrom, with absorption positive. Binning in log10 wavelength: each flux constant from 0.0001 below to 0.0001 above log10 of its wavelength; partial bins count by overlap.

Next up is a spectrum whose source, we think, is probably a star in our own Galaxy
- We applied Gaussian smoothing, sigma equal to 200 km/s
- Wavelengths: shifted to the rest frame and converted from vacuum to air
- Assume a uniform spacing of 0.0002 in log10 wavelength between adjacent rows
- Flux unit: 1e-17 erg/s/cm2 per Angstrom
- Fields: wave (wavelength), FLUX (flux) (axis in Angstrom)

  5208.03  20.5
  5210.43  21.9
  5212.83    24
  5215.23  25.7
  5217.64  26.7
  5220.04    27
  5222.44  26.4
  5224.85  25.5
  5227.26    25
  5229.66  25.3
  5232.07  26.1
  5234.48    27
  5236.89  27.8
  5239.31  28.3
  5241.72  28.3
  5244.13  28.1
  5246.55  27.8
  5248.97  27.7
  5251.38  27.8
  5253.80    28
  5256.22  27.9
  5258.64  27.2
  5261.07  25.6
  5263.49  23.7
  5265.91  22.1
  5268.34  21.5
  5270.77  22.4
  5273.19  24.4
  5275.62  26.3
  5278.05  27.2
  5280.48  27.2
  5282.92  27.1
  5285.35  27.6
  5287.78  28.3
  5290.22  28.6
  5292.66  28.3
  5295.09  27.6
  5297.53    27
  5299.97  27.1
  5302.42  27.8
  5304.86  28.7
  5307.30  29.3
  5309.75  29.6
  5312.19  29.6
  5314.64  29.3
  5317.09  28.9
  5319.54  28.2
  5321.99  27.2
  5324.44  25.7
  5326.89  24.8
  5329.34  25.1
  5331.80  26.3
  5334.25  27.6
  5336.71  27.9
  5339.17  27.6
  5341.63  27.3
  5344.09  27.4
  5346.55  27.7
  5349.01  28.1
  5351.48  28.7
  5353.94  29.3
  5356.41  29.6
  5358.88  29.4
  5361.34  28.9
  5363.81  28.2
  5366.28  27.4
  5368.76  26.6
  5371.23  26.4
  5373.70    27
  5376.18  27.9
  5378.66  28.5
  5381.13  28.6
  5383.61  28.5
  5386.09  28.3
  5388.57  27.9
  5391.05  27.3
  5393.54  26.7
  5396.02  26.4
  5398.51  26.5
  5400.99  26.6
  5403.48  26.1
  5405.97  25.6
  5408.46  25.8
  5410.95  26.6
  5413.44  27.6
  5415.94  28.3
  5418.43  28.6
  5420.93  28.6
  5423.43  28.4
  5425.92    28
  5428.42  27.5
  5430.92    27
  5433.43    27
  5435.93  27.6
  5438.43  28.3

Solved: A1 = 0.2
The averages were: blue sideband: 27.9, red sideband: 26.6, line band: 27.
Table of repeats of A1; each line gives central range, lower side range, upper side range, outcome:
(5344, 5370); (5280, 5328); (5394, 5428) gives -0.8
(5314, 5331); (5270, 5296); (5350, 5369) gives 0.5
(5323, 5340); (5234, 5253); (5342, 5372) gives 1.0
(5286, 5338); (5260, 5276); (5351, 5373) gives -4.1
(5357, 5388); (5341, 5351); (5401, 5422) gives -0.6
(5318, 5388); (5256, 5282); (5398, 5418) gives -4.4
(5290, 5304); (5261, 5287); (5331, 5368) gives -0.9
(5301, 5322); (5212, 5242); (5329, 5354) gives -1.2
